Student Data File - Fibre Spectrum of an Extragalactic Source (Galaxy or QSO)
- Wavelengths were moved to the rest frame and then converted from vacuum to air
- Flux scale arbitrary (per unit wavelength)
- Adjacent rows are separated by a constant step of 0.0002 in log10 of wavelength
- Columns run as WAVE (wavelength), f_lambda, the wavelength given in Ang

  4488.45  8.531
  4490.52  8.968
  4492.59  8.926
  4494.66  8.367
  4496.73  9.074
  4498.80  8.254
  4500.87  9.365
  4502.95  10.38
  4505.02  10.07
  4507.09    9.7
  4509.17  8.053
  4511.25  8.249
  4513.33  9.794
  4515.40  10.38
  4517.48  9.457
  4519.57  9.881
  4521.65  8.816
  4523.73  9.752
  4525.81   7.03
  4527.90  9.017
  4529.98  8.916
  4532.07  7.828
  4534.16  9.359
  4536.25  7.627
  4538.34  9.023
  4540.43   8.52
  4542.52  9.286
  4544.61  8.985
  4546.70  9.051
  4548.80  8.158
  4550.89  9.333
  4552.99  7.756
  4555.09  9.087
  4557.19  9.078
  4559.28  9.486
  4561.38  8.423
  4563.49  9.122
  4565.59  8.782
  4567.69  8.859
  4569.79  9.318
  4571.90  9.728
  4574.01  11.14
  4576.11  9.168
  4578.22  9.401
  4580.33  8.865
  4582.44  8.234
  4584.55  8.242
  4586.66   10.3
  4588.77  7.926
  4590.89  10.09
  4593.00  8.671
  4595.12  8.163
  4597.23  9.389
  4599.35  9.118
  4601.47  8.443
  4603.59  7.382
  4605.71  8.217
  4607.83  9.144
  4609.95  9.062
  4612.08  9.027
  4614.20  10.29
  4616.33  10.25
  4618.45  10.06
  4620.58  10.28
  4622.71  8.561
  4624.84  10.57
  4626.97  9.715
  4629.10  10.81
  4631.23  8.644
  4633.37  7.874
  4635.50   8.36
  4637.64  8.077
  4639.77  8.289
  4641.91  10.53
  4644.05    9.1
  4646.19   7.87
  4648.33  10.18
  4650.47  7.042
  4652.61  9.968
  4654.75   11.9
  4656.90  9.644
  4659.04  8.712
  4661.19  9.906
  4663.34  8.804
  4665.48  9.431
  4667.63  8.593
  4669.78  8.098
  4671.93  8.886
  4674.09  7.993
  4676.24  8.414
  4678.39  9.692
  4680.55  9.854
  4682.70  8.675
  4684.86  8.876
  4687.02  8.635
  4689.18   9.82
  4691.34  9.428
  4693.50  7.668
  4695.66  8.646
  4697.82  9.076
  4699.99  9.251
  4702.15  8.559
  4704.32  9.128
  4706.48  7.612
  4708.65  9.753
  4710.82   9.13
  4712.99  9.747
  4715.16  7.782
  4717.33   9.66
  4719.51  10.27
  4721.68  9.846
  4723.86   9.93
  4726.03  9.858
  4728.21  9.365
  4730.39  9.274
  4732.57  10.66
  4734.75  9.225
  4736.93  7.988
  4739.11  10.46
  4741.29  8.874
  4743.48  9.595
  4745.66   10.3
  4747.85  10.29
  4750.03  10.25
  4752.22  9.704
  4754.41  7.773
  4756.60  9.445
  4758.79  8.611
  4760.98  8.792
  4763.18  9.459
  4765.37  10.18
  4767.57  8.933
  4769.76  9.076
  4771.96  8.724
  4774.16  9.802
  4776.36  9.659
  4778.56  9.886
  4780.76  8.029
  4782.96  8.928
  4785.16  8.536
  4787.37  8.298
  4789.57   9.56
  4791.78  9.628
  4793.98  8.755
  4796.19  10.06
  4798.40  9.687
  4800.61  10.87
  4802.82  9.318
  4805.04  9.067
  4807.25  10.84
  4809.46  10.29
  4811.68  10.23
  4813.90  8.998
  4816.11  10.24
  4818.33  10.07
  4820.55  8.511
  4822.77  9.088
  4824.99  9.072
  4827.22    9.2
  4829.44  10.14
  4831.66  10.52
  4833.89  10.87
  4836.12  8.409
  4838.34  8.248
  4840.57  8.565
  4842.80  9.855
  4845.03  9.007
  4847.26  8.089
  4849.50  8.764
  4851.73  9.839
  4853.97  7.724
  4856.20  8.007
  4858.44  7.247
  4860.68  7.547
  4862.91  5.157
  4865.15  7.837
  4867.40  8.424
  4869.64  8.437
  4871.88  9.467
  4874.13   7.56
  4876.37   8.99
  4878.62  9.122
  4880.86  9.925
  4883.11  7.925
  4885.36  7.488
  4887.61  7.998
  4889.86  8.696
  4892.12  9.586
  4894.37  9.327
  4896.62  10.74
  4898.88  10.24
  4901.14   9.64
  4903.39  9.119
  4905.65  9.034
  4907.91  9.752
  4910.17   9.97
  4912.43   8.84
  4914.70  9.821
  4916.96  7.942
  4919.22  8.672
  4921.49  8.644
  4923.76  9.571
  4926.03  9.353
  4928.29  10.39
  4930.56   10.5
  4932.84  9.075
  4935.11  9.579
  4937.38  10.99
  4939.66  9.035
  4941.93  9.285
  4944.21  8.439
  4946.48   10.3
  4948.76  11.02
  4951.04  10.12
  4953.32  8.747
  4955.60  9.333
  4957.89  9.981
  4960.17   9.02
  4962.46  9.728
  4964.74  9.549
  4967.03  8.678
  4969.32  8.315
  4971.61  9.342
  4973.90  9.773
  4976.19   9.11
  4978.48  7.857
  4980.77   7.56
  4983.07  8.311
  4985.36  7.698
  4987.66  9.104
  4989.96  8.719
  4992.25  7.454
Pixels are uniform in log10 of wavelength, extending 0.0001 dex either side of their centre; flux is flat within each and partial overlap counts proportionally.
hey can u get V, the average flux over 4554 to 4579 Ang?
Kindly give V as 9.3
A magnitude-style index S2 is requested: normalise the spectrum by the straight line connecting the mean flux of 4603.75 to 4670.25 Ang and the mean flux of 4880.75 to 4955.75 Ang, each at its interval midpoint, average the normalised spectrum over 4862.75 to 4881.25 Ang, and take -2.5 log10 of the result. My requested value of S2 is 0.11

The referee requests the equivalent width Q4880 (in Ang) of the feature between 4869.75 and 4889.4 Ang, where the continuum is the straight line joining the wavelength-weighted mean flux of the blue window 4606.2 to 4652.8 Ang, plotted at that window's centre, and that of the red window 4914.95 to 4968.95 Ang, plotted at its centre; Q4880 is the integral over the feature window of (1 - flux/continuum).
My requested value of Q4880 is 1.8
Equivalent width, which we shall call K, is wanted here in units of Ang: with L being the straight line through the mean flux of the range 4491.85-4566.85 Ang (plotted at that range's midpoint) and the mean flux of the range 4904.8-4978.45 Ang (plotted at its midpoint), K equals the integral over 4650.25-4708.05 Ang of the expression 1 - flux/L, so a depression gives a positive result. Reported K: 0.7 Ang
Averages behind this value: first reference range 8.95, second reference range 9.41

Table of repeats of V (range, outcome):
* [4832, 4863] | 8.54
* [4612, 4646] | 9.37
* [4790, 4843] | 9.6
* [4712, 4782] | 9.42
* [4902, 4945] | 9.38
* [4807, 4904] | 8.96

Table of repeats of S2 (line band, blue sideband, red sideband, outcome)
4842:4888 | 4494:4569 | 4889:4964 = 0.140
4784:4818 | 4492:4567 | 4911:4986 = -0.057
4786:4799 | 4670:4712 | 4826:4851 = -0.020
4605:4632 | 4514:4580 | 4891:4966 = -0.057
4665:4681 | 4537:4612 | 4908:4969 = 0.033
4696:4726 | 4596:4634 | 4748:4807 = 0.009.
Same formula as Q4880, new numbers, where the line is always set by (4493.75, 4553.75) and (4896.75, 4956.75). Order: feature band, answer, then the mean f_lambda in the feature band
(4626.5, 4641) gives 0.49 Ang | 8.81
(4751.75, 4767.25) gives 0.32 Ang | 9.1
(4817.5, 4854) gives 0.75 Ang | 9.21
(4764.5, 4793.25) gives 0.50 Ang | 9.16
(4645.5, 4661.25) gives -0.46 Ang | 9.41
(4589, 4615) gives 0.56 Ang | 8.87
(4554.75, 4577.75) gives -0.72 Ang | 9.3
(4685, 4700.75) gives 0.47 Ang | 8.92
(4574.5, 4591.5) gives -0.06 Ang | 9.07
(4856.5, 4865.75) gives 2.40 Ang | 6.99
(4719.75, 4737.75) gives -0.64 Ang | 9.58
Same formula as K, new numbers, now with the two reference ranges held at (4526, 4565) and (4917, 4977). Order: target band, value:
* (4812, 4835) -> -1.13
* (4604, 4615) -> -0.20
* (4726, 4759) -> -1.45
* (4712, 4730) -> -0.98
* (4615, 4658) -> -2.36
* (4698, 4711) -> 0.18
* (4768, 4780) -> -0.28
